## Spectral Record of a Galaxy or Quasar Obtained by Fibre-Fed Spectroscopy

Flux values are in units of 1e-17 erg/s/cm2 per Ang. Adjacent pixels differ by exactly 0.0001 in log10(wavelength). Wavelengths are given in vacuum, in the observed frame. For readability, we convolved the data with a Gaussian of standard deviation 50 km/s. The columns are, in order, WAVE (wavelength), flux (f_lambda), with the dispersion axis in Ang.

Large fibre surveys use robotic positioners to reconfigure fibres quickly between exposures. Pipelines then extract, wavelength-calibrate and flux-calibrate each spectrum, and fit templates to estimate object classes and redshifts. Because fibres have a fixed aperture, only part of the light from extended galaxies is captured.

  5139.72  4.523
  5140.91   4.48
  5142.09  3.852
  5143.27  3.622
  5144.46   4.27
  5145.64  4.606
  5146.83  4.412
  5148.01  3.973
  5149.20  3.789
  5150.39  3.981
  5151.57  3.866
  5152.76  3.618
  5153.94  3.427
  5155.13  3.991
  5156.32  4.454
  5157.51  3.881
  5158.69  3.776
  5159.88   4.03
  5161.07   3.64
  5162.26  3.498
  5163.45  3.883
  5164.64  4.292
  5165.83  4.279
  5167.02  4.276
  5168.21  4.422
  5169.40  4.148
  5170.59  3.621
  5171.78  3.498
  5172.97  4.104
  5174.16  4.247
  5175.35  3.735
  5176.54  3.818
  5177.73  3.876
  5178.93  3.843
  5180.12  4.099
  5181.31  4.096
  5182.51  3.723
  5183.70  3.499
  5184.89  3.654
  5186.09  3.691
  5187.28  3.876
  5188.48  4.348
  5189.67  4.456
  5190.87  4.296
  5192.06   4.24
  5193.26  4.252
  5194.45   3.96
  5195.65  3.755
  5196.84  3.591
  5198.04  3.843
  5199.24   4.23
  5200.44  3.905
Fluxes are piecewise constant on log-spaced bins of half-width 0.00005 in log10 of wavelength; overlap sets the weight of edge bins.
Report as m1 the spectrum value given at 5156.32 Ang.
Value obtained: 4.454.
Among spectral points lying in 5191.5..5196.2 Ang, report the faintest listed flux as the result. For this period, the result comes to 3.755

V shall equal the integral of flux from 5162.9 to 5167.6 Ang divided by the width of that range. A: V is 4.18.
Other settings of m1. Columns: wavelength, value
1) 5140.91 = 4.48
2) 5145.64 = 4.606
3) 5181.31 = 4.096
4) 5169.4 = 4.148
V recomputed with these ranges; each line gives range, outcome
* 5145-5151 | 4.15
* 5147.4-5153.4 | 3.85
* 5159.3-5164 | 3.76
